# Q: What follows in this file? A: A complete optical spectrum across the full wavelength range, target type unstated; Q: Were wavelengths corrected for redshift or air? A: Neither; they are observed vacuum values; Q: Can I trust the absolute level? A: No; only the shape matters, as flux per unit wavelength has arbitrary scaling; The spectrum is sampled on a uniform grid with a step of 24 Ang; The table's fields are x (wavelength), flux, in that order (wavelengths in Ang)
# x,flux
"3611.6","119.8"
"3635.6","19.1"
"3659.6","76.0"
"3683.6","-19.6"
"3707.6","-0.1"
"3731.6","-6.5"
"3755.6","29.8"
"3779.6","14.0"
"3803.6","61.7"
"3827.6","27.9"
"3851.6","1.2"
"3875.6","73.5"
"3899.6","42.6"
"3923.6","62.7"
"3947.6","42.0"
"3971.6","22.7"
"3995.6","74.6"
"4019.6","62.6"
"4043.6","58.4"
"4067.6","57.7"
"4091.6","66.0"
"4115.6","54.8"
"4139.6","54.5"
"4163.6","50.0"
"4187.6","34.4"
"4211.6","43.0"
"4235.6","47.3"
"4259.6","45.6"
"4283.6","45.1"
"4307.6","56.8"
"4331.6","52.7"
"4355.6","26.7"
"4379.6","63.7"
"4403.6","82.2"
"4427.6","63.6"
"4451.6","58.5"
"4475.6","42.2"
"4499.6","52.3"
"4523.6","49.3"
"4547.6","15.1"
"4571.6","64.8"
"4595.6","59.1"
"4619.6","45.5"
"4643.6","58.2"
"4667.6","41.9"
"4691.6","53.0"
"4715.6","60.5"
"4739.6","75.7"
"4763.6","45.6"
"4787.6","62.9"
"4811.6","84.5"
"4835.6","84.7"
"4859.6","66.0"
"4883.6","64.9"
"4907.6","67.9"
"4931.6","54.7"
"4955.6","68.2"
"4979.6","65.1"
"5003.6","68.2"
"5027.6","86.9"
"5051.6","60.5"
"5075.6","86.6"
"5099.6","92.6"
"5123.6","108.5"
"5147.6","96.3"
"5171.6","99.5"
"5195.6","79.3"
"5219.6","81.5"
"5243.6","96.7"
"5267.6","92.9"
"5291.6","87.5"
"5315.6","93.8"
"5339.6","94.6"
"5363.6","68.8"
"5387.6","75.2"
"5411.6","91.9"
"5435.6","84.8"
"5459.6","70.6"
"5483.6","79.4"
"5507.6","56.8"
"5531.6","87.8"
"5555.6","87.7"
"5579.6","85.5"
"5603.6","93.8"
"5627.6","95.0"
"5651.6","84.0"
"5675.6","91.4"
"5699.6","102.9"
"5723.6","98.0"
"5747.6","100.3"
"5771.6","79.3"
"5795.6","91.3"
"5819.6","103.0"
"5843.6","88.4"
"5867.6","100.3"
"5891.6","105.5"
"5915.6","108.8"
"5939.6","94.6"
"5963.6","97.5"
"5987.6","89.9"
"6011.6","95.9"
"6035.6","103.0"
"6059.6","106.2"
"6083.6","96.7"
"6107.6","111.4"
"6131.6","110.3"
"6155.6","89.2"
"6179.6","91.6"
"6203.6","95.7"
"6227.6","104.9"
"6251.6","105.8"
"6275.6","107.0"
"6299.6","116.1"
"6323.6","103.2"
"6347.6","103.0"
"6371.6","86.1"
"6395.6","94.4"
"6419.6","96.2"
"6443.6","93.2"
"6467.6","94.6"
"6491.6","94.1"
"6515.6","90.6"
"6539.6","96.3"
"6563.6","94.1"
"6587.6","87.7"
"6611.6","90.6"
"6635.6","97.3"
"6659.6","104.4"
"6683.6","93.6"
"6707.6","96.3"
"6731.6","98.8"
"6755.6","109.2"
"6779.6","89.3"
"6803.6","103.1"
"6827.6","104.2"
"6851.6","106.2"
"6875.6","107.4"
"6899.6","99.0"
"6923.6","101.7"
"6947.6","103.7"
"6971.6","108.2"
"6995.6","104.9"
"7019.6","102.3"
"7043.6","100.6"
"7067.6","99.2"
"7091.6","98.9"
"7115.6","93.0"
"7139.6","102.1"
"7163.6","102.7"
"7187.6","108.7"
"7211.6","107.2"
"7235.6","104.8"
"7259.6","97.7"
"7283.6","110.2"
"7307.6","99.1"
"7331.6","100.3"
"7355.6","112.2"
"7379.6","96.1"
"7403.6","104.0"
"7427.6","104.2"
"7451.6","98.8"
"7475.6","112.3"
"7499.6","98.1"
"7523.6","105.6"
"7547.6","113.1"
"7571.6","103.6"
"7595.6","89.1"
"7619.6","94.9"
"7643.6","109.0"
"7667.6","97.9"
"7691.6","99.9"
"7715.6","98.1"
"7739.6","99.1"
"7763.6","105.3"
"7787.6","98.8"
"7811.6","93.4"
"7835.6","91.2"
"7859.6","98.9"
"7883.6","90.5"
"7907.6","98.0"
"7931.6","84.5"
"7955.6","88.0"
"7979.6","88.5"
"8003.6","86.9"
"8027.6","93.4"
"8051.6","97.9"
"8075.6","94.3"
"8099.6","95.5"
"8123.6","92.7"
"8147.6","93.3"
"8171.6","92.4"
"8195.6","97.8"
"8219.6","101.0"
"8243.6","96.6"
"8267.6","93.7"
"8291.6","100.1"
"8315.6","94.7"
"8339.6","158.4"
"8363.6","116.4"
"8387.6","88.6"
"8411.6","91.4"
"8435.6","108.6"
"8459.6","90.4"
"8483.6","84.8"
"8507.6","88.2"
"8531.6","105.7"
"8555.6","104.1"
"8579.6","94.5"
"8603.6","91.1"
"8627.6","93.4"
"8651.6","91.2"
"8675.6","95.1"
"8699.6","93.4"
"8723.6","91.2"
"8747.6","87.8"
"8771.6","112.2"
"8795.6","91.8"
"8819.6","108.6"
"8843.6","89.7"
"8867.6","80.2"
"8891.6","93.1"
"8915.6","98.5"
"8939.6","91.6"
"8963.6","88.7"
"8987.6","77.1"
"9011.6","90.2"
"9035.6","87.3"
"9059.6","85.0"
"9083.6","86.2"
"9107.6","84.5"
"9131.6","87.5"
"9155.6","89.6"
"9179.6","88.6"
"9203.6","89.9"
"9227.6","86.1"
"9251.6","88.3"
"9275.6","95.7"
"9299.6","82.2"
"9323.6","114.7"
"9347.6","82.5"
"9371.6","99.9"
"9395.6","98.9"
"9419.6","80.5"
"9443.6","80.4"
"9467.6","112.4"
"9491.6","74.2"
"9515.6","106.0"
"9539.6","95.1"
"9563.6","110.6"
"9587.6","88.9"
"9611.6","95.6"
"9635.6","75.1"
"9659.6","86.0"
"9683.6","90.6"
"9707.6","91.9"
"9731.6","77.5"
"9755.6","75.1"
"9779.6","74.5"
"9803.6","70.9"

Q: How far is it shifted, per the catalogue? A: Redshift 0.270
